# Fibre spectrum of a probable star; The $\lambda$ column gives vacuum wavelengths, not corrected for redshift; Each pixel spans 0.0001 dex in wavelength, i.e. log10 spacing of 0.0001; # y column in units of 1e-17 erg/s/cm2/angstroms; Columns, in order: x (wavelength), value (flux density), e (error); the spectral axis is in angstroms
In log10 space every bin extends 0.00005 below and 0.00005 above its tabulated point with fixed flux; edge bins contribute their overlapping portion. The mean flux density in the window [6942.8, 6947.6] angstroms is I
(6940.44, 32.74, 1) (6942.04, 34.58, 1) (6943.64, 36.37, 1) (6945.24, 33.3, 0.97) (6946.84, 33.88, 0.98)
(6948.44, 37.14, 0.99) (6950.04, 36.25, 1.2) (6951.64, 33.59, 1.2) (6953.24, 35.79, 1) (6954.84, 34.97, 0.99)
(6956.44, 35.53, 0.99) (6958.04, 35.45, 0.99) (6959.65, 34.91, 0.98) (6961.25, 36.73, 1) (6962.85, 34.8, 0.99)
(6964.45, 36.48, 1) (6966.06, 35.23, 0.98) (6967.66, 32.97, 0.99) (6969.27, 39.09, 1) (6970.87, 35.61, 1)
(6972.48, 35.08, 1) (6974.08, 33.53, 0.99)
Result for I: 34.5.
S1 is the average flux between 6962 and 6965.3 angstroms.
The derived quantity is 35.7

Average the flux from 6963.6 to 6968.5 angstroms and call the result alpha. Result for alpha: 34.9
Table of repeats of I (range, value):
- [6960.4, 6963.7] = 35.9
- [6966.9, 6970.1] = 36.1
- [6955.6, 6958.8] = 35.5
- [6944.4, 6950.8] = 35.1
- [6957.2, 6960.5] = 35.2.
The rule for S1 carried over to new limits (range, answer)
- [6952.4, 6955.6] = 35.4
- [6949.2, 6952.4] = 35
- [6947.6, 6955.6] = 35.6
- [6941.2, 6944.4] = 35.4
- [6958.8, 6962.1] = 35.8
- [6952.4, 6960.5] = 35.3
